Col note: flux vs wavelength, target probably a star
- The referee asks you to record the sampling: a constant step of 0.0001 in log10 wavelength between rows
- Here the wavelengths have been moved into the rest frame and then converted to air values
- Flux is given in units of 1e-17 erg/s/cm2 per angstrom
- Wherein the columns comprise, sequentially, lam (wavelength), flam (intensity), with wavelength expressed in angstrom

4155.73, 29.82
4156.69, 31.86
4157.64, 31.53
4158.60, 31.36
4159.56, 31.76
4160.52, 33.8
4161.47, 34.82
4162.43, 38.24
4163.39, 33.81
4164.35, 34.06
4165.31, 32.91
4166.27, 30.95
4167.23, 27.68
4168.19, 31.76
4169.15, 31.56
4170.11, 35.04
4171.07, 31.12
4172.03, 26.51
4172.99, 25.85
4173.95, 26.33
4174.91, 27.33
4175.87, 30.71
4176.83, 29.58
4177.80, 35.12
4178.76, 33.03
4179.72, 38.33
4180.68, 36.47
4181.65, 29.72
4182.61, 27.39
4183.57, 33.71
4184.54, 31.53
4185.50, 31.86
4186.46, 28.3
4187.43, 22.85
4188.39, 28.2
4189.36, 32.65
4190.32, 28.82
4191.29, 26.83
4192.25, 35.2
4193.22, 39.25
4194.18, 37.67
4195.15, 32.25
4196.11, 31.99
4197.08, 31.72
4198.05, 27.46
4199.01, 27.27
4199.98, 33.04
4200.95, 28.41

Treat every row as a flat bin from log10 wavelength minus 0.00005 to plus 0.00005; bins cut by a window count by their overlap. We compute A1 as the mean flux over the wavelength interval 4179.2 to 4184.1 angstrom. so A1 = 33.1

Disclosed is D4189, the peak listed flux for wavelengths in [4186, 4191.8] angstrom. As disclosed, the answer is 32.65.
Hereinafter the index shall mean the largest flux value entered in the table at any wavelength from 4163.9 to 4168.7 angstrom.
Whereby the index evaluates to 34.06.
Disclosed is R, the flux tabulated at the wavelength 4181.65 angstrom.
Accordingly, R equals 29.72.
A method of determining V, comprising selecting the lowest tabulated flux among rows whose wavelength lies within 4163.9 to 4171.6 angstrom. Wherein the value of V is 27.68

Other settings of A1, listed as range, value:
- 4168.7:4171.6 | 32.5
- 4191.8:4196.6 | 35.3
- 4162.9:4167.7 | 31.9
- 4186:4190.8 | 28.1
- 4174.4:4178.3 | 30.7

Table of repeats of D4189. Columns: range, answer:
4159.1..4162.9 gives 38.24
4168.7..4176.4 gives 35.04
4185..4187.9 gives 31.86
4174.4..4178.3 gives 35.12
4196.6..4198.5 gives 31.72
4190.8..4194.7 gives 39.25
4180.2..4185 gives 36.47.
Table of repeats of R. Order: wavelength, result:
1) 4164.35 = 34.06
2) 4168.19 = 31.76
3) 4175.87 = 30.71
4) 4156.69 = 31.86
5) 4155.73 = 29.82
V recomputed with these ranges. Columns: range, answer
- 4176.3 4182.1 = 29.58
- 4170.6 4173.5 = 25.85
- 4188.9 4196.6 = 26.83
